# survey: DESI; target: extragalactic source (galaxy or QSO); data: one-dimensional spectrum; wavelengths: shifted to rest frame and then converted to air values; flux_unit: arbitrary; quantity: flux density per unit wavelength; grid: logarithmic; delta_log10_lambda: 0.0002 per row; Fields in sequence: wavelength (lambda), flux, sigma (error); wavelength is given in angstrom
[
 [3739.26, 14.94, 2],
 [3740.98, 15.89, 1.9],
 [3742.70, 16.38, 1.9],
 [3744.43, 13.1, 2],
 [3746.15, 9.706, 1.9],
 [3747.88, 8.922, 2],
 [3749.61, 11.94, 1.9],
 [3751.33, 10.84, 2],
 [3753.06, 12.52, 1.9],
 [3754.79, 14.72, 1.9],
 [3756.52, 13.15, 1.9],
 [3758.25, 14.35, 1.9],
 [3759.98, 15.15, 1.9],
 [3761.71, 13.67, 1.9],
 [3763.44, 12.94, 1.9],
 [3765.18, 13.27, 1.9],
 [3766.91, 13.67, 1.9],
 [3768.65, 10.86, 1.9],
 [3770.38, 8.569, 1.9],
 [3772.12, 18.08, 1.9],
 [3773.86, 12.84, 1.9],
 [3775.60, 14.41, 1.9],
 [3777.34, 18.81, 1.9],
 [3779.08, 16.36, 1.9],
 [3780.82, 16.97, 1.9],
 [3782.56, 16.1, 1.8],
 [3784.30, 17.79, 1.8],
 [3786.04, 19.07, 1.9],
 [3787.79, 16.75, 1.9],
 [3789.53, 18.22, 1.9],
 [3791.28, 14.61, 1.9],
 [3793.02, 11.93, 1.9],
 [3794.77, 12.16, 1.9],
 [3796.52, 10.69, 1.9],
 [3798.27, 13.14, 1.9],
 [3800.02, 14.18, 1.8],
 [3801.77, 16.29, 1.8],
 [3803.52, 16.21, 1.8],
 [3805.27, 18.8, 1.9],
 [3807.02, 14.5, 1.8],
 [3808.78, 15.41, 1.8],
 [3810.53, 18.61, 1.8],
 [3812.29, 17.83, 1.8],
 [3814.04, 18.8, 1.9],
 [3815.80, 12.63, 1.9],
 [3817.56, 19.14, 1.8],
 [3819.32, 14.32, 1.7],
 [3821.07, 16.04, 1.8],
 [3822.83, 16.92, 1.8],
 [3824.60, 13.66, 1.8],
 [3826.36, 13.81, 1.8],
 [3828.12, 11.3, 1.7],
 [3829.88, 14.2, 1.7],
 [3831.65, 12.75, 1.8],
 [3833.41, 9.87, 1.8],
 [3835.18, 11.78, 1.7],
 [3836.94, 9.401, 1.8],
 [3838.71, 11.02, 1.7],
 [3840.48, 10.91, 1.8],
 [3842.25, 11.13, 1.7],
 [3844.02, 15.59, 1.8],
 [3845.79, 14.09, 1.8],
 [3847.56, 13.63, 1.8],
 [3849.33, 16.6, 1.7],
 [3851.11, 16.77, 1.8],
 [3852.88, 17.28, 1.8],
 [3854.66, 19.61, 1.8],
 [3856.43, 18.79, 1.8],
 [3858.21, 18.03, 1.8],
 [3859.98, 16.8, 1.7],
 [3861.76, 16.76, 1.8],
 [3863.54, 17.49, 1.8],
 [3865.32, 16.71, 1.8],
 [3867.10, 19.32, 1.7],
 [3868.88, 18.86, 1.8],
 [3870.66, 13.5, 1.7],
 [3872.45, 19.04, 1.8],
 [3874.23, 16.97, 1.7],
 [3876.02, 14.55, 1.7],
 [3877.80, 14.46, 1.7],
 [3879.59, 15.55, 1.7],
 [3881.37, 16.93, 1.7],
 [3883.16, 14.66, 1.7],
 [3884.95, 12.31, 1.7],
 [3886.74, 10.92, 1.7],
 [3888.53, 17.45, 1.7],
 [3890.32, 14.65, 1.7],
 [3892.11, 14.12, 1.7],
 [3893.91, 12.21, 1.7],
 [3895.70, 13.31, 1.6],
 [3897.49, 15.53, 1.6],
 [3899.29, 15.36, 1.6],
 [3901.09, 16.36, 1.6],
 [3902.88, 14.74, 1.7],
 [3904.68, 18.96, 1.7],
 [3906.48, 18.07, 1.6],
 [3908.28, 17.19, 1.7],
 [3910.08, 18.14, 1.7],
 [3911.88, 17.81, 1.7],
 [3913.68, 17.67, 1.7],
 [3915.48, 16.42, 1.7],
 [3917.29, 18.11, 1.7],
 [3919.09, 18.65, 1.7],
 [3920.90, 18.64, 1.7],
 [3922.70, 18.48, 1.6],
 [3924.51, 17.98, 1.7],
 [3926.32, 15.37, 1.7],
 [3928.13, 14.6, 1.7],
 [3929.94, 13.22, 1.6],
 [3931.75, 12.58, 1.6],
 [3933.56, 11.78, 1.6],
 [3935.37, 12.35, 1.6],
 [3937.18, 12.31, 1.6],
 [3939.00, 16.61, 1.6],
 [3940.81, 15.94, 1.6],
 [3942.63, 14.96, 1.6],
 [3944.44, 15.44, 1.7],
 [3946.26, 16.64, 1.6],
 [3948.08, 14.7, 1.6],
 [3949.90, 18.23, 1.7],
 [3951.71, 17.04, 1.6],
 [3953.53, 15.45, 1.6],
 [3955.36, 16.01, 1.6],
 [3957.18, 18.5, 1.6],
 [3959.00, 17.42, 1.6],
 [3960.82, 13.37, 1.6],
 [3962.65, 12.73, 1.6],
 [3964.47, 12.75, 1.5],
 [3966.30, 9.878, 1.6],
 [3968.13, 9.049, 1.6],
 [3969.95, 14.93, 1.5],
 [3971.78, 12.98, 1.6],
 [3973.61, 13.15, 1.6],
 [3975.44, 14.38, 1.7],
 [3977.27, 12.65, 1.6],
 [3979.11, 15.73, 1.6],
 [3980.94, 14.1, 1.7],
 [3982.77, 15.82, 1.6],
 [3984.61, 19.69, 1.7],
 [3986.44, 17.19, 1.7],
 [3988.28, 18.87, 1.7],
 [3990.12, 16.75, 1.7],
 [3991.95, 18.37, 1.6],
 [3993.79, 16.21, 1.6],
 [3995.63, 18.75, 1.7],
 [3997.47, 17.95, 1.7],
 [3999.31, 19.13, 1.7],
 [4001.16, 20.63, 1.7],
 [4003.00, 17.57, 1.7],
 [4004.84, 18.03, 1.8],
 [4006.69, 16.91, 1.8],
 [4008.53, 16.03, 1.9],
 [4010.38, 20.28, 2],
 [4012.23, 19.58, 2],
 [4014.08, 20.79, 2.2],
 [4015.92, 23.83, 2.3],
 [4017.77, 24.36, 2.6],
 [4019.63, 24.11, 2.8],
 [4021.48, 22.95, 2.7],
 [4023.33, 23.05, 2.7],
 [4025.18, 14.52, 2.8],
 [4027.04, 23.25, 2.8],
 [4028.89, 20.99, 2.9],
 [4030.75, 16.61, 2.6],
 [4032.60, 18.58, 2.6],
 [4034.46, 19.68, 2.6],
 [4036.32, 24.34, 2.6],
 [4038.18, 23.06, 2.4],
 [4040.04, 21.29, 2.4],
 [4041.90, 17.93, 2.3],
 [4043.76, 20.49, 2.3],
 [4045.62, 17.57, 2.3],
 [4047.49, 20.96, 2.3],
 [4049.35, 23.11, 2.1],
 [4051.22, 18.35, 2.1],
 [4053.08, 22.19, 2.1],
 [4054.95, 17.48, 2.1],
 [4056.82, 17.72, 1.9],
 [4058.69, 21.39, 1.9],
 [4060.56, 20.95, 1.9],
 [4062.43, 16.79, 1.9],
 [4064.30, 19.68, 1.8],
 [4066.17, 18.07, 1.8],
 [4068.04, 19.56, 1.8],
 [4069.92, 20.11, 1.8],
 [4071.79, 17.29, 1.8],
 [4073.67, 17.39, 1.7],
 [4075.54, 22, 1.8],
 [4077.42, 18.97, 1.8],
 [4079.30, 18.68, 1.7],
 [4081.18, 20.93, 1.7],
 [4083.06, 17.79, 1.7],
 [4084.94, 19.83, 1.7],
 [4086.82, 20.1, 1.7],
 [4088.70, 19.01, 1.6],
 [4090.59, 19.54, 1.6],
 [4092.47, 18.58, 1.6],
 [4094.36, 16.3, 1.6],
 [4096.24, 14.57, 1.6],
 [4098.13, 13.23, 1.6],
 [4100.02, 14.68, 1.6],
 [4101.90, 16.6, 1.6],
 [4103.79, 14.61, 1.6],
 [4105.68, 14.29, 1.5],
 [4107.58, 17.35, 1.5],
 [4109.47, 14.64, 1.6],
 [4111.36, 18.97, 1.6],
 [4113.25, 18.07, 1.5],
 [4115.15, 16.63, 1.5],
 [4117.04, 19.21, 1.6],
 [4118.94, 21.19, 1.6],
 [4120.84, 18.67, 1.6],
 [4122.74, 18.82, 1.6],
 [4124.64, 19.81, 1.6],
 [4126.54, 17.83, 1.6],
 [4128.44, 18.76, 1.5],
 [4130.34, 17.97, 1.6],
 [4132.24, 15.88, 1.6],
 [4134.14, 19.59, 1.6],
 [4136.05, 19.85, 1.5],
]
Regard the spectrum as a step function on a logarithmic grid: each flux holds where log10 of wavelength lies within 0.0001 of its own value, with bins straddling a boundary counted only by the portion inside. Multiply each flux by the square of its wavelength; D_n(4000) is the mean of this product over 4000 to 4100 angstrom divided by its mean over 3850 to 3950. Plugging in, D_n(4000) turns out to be 1.3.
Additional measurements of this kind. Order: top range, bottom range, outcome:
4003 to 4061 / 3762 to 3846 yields 1.57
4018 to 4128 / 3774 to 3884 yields 1.39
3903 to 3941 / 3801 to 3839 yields 1.16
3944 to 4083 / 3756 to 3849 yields 1.40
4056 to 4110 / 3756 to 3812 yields 1.40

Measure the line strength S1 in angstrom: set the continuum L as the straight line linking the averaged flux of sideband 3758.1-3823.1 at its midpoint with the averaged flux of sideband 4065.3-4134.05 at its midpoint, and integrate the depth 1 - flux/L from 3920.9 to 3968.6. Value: 5.0 angstrom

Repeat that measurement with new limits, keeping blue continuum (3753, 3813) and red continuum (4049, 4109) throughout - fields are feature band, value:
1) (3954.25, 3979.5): 4.8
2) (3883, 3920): 1.0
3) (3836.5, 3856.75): 1.4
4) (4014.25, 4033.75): -3.9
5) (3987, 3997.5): -0.3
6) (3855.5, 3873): -1.8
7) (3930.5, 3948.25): 2.6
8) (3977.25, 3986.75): 0.6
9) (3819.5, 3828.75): 0.6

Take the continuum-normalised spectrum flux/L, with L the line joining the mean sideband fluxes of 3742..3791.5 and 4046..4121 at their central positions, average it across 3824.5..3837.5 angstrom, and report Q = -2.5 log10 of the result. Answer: 0.24 mag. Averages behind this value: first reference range 14.3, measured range 12.1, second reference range 18.4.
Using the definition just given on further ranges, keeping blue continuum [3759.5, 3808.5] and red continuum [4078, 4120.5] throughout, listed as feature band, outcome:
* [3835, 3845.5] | 0.29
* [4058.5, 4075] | -0.11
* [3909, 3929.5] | -0.09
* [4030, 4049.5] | -0.19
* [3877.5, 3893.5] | 0.09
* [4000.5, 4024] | -0.22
